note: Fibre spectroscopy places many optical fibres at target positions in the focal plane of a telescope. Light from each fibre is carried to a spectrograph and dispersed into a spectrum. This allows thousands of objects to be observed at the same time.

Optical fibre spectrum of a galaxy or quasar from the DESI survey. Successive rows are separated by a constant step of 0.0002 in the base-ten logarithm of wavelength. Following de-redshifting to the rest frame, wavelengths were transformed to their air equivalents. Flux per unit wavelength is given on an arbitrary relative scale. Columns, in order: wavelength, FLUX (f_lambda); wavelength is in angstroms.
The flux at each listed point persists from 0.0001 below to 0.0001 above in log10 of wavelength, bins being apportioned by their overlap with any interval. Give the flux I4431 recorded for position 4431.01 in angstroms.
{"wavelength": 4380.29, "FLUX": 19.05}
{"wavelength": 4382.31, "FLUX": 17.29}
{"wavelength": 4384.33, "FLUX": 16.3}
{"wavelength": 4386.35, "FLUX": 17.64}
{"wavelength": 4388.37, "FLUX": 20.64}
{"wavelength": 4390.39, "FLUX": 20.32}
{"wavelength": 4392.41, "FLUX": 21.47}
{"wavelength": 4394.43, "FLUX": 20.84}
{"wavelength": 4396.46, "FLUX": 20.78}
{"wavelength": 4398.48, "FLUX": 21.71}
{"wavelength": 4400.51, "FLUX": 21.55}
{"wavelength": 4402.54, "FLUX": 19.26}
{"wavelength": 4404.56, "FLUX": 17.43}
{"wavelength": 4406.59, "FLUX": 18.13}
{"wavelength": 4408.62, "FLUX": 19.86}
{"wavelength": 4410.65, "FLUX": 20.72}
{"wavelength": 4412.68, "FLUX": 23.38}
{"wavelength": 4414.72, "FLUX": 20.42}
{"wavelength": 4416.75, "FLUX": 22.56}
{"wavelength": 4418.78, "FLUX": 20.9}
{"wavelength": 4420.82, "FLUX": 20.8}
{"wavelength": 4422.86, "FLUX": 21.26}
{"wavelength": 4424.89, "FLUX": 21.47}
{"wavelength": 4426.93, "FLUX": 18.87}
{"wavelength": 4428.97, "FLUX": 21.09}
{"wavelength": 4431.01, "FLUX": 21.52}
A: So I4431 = 21.52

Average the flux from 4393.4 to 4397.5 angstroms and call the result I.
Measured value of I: 20.8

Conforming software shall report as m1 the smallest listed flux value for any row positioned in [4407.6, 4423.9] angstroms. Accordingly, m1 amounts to 19.86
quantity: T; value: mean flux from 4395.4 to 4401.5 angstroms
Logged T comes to 21.3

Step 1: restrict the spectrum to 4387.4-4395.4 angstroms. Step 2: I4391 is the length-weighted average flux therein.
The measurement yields 20.8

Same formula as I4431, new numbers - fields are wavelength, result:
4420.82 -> 20.8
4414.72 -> 20.42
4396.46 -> 20.78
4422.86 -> 21.26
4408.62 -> 19.86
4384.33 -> 16.3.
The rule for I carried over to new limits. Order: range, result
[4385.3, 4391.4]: 19.5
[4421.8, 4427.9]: 20.6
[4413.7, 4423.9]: 21.2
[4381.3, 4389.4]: 18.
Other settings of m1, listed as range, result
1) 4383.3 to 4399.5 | 16.3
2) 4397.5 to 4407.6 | 17.43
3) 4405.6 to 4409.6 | 18.13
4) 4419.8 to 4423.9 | 20.8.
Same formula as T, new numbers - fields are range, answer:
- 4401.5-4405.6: 18.4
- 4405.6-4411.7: 19.6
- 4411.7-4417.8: 22.1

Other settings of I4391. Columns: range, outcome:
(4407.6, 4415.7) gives 21.1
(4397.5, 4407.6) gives 19.6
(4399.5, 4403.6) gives 20.4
